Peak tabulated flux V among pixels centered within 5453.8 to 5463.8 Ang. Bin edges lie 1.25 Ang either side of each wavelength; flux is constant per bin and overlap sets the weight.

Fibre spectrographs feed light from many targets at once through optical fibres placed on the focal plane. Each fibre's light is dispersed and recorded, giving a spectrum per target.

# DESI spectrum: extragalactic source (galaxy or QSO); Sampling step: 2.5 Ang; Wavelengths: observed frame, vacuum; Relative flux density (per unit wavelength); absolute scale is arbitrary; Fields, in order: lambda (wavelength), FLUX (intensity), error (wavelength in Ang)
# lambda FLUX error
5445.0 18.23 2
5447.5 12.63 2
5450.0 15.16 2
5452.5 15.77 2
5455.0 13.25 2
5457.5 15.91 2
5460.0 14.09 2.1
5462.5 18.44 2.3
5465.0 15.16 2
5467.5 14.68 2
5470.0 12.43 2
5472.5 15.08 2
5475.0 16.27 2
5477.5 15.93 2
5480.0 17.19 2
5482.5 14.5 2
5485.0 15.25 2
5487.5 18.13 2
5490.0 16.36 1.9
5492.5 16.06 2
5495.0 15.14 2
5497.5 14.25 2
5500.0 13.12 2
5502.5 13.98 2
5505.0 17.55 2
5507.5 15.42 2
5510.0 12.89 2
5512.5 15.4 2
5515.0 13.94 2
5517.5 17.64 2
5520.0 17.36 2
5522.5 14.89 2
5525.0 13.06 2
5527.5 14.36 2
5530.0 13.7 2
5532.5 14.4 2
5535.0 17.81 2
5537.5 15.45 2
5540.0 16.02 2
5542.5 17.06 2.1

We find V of 18.44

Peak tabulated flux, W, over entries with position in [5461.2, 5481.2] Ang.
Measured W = 18.44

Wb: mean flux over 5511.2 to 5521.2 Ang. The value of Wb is 16.1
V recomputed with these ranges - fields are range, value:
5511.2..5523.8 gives 17.64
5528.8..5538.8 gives 17.81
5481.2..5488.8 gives 18.13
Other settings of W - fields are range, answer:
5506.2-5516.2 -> 15.42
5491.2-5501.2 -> 16.06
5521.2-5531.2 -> 14.89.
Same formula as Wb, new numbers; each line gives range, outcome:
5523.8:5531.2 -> 13.7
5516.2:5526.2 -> 15.7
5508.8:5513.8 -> 14.2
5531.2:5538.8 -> 15.9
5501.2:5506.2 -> 15.7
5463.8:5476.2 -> 14.7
